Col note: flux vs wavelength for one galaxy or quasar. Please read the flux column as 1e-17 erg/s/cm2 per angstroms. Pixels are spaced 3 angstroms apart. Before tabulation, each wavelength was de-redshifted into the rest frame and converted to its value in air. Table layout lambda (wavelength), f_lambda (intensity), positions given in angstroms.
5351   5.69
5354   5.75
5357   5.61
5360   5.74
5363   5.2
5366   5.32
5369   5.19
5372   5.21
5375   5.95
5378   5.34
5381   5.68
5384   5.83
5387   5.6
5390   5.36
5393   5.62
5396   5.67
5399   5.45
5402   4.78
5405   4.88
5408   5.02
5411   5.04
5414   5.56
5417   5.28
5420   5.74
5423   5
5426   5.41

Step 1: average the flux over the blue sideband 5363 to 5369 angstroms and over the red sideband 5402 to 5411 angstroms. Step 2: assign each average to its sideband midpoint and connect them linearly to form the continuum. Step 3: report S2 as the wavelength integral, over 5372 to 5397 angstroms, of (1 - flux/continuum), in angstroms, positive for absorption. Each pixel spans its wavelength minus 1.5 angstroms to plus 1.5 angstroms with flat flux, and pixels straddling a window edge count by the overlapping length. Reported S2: -2.4 angstroms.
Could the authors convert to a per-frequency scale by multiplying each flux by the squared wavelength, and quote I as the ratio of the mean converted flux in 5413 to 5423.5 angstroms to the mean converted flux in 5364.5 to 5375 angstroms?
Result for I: 1.0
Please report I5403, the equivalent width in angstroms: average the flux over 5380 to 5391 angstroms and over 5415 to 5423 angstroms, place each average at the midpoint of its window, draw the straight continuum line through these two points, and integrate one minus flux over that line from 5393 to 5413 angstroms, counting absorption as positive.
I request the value 1.2 angstroms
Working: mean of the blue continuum 5.63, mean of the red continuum 5.42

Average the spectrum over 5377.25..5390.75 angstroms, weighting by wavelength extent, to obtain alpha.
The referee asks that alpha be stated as 5.59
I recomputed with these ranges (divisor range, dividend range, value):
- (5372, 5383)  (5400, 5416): 0.92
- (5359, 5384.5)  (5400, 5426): 0.96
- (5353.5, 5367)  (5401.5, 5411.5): 0.91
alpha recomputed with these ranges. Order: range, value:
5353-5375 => 5.46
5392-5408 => 5.25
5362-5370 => 5.24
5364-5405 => 5.44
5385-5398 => 5.57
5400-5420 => 5.15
